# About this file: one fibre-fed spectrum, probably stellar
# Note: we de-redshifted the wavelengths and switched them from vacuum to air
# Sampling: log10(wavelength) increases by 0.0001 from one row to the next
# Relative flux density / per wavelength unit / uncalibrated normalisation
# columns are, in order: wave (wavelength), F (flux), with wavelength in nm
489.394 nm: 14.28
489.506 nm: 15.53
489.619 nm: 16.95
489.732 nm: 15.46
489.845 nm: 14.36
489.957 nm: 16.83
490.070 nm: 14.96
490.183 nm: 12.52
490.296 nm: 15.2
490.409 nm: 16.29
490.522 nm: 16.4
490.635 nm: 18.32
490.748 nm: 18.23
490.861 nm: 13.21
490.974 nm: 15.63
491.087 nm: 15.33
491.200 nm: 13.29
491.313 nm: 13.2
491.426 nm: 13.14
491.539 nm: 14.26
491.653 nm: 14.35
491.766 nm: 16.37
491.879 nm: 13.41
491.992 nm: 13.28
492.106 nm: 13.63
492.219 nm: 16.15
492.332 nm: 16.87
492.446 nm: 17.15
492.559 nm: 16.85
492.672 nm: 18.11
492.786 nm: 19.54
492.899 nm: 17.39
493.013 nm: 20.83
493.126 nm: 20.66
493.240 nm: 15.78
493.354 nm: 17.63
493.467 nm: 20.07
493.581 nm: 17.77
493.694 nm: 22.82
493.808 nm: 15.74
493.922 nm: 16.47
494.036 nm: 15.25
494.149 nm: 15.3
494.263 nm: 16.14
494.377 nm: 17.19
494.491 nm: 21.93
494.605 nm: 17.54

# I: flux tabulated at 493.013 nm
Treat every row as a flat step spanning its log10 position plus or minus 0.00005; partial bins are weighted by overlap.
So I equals 20.83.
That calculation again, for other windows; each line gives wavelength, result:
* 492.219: 16.15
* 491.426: 13.14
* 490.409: 16.29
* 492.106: 13.63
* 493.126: 20.66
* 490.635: 18.32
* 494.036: 15.25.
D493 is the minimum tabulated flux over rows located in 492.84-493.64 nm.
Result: 15.78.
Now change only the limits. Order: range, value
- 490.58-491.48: 13.14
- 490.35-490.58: 16.29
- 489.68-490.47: 12.52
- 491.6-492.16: 13.28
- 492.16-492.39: 16.15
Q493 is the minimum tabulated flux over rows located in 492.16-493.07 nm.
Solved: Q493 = 16.15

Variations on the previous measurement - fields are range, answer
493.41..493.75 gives 17.77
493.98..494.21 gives 15.25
